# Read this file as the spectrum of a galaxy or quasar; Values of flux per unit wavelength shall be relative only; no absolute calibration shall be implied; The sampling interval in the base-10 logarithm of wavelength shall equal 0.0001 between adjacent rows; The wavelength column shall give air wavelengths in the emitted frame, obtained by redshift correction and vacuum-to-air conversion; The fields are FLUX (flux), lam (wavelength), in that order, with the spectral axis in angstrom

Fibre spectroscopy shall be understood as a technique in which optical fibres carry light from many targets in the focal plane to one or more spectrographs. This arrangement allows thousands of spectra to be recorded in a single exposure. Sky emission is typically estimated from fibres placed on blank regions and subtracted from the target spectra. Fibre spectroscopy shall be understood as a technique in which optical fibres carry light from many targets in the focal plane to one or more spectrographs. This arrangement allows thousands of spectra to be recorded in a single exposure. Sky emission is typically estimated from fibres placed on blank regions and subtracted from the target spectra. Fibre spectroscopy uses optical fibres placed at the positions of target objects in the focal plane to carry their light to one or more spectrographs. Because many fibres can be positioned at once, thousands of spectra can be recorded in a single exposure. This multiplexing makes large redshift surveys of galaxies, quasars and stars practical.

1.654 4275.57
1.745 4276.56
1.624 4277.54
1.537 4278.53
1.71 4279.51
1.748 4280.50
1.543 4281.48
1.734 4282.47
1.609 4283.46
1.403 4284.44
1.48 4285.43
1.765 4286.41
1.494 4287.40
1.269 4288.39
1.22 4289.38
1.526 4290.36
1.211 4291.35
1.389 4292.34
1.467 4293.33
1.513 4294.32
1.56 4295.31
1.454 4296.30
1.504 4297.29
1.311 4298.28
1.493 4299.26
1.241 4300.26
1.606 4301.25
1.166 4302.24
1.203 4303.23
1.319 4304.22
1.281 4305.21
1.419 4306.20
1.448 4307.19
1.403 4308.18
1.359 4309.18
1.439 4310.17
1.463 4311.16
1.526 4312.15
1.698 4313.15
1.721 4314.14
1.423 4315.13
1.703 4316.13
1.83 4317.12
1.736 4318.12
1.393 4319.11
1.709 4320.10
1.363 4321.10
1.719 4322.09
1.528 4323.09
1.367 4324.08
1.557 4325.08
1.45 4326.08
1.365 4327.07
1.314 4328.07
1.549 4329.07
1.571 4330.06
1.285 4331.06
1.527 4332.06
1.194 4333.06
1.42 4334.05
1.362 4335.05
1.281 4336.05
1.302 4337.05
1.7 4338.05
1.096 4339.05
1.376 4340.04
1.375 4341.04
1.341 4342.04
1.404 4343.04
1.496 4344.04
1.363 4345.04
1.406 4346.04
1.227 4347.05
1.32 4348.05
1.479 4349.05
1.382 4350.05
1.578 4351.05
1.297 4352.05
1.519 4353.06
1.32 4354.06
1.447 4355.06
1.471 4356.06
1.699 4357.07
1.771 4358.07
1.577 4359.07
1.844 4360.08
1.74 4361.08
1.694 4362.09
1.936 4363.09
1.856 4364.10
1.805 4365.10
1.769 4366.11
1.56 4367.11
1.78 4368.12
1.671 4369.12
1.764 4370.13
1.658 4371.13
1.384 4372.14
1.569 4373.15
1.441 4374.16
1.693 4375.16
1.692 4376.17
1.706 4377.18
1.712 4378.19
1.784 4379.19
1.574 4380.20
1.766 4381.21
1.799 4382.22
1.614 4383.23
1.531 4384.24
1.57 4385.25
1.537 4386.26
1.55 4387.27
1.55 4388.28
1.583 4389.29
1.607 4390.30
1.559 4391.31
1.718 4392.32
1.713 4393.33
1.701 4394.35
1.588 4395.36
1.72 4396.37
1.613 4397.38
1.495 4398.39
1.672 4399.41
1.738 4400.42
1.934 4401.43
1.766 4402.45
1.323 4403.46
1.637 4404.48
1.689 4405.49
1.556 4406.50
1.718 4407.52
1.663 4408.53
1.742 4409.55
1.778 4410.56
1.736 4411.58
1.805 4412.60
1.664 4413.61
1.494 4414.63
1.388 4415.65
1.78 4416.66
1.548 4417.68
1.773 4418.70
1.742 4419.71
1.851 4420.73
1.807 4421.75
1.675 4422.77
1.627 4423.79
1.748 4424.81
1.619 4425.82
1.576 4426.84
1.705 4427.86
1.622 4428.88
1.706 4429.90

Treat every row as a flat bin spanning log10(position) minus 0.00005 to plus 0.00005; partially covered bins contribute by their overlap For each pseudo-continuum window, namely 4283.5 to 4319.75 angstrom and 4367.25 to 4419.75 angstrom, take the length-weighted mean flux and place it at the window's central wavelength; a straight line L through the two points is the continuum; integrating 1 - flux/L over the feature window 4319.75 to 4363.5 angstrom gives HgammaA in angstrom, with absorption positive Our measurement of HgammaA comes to 2.1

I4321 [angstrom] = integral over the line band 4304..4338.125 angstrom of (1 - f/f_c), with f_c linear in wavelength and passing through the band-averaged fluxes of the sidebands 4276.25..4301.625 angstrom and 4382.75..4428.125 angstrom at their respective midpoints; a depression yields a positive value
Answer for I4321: 1.5 angstrom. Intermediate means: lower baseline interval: 1.5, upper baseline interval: 1.65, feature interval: 1.48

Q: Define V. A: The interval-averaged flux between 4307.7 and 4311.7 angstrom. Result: 1.42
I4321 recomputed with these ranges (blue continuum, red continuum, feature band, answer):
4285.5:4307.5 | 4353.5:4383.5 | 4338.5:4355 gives 2.2 angstrom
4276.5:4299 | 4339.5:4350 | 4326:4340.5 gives 0.2 angstrom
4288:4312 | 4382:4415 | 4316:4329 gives -0.8 angstrom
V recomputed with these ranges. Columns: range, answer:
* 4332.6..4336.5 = 1.32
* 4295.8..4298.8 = 1.43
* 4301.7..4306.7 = 1.28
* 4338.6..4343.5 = 1.32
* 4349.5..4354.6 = 1.42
